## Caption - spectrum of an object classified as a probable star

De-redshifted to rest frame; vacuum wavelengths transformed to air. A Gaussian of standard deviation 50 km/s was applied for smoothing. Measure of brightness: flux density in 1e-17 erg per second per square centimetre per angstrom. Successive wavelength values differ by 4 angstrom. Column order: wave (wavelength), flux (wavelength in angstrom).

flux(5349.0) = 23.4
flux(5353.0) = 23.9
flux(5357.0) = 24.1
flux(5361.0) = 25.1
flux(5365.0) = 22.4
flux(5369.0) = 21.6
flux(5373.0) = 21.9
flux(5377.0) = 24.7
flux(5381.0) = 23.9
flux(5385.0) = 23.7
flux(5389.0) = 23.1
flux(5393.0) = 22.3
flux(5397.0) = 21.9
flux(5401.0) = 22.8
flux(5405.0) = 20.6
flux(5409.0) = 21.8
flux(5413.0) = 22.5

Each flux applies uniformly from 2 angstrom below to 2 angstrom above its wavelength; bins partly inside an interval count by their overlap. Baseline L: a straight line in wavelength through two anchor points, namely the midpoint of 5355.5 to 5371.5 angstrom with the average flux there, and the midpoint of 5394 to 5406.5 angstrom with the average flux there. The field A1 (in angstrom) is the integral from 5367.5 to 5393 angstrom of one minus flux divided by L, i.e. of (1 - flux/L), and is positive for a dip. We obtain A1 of -0.59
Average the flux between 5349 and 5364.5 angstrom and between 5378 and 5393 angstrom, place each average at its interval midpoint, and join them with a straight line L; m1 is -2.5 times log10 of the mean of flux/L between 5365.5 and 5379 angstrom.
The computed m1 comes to 0.05 mag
